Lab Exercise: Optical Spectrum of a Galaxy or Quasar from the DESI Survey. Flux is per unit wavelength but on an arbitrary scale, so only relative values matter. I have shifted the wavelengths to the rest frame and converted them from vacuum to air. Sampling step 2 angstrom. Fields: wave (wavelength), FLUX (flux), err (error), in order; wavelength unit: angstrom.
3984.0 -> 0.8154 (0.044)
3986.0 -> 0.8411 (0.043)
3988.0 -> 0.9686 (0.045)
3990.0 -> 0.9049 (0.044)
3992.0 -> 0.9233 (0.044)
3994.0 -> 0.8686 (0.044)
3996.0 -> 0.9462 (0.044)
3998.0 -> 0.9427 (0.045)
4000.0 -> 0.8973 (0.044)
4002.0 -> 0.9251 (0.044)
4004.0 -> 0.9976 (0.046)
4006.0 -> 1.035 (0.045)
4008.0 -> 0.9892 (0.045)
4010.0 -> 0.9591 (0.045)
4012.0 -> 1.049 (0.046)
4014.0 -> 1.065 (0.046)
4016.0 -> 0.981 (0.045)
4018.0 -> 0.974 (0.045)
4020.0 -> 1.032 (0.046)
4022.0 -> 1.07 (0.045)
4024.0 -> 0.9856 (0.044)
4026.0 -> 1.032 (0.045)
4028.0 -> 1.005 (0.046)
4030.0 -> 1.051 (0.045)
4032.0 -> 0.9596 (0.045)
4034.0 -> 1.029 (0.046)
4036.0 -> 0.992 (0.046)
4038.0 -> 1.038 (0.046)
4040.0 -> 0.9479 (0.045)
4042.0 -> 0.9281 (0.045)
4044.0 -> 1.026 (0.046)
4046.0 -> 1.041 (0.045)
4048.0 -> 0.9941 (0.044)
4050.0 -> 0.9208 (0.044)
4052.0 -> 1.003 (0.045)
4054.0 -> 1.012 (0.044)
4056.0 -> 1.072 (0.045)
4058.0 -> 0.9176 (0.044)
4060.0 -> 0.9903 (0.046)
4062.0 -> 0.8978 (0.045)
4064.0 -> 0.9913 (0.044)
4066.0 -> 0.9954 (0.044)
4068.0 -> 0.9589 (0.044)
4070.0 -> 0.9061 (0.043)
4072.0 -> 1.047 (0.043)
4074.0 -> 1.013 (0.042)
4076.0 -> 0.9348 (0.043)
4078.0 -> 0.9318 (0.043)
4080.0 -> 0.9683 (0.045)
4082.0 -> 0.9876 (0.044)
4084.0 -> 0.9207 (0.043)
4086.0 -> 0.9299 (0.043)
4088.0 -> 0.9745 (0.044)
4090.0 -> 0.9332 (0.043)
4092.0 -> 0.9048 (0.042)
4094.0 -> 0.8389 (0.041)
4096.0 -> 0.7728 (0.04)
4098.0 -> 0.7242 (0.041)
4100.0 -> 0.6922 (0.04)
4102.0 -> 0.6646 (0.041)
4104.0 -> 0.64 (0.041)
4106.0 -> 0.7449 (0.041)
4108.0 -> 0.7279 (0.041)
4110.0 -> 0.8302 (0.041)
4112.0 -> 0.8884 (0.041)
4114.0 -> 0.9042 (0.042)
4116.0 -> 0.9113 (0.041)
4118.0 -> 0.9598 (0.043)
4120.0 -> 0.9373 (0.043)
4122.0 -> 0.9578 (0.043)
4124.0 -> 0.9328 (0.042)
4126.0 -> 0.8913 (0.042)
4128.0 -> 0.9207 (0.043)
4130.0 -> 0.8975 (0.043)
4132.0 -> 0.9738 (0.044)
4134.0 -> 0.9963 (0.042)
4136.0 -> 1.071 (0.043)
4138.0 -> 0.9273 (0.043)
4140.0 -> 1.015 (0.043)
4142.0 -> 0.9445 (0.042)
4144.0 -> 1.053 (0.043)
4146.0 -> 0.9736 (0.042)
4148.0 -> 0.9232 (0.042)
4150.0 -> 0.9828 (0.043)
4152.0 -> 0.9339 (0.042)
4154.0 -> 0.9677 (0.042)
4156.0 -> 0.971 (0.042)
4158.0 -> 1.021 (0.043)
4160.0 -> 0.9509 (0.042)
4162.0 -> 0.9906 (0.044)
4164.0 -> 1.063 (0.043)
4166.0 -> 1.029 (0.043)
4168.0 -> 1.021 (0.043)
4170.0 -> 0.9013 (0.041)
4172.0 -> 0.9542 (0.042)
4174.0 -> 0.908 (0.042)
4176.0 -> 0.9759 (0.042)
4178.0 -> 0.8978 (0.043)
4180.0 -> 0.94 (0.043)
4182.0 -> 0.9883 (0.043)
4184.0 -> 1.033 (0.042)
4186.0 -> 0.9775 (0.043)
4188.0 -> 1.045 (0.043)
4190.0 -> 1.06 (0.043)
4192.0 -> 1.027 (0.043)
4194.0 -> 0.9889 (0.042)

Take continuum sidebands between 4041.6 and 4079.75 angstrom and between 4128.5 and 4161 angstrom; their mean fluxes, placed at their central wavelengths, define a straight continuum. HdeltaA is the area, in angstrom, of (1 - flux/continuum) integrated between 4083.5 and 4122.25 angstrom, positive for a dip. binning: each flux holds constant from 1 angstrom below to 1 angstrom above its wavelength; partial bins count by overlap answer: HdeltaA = 5.4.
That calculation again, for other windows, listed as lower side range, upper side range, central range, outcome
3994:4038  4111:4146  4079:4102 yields 2.4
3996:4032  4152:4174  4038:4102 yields 3.4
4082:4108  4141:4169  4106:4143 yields -0.9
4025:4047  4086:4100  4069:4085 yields -1.2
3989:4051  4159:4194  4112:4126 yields 0.8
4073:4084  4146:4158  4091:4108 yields 3.8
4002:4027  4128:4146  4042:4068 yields 0.4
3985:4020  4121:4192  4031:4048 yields -0.6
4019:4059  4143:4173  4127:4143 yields 0.3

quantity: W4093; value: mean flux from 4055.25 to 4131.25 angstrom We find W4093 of 0.897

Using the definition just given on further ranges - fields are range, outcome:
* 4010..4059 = 1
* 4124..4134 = 0.93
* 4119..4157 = 0.962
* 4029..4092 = 0.977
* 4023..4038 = 1.01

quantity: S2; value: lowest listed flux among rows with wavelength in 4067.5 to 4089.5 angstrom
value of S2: 0.9061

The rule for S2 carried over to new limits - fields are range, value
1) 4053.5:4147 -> 0.64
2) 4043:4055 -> 0.9208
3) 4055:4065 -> 0.8978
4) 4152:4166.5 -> 0.9339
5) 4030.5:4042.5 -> 0.9281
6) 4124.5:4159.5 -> 0.8913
